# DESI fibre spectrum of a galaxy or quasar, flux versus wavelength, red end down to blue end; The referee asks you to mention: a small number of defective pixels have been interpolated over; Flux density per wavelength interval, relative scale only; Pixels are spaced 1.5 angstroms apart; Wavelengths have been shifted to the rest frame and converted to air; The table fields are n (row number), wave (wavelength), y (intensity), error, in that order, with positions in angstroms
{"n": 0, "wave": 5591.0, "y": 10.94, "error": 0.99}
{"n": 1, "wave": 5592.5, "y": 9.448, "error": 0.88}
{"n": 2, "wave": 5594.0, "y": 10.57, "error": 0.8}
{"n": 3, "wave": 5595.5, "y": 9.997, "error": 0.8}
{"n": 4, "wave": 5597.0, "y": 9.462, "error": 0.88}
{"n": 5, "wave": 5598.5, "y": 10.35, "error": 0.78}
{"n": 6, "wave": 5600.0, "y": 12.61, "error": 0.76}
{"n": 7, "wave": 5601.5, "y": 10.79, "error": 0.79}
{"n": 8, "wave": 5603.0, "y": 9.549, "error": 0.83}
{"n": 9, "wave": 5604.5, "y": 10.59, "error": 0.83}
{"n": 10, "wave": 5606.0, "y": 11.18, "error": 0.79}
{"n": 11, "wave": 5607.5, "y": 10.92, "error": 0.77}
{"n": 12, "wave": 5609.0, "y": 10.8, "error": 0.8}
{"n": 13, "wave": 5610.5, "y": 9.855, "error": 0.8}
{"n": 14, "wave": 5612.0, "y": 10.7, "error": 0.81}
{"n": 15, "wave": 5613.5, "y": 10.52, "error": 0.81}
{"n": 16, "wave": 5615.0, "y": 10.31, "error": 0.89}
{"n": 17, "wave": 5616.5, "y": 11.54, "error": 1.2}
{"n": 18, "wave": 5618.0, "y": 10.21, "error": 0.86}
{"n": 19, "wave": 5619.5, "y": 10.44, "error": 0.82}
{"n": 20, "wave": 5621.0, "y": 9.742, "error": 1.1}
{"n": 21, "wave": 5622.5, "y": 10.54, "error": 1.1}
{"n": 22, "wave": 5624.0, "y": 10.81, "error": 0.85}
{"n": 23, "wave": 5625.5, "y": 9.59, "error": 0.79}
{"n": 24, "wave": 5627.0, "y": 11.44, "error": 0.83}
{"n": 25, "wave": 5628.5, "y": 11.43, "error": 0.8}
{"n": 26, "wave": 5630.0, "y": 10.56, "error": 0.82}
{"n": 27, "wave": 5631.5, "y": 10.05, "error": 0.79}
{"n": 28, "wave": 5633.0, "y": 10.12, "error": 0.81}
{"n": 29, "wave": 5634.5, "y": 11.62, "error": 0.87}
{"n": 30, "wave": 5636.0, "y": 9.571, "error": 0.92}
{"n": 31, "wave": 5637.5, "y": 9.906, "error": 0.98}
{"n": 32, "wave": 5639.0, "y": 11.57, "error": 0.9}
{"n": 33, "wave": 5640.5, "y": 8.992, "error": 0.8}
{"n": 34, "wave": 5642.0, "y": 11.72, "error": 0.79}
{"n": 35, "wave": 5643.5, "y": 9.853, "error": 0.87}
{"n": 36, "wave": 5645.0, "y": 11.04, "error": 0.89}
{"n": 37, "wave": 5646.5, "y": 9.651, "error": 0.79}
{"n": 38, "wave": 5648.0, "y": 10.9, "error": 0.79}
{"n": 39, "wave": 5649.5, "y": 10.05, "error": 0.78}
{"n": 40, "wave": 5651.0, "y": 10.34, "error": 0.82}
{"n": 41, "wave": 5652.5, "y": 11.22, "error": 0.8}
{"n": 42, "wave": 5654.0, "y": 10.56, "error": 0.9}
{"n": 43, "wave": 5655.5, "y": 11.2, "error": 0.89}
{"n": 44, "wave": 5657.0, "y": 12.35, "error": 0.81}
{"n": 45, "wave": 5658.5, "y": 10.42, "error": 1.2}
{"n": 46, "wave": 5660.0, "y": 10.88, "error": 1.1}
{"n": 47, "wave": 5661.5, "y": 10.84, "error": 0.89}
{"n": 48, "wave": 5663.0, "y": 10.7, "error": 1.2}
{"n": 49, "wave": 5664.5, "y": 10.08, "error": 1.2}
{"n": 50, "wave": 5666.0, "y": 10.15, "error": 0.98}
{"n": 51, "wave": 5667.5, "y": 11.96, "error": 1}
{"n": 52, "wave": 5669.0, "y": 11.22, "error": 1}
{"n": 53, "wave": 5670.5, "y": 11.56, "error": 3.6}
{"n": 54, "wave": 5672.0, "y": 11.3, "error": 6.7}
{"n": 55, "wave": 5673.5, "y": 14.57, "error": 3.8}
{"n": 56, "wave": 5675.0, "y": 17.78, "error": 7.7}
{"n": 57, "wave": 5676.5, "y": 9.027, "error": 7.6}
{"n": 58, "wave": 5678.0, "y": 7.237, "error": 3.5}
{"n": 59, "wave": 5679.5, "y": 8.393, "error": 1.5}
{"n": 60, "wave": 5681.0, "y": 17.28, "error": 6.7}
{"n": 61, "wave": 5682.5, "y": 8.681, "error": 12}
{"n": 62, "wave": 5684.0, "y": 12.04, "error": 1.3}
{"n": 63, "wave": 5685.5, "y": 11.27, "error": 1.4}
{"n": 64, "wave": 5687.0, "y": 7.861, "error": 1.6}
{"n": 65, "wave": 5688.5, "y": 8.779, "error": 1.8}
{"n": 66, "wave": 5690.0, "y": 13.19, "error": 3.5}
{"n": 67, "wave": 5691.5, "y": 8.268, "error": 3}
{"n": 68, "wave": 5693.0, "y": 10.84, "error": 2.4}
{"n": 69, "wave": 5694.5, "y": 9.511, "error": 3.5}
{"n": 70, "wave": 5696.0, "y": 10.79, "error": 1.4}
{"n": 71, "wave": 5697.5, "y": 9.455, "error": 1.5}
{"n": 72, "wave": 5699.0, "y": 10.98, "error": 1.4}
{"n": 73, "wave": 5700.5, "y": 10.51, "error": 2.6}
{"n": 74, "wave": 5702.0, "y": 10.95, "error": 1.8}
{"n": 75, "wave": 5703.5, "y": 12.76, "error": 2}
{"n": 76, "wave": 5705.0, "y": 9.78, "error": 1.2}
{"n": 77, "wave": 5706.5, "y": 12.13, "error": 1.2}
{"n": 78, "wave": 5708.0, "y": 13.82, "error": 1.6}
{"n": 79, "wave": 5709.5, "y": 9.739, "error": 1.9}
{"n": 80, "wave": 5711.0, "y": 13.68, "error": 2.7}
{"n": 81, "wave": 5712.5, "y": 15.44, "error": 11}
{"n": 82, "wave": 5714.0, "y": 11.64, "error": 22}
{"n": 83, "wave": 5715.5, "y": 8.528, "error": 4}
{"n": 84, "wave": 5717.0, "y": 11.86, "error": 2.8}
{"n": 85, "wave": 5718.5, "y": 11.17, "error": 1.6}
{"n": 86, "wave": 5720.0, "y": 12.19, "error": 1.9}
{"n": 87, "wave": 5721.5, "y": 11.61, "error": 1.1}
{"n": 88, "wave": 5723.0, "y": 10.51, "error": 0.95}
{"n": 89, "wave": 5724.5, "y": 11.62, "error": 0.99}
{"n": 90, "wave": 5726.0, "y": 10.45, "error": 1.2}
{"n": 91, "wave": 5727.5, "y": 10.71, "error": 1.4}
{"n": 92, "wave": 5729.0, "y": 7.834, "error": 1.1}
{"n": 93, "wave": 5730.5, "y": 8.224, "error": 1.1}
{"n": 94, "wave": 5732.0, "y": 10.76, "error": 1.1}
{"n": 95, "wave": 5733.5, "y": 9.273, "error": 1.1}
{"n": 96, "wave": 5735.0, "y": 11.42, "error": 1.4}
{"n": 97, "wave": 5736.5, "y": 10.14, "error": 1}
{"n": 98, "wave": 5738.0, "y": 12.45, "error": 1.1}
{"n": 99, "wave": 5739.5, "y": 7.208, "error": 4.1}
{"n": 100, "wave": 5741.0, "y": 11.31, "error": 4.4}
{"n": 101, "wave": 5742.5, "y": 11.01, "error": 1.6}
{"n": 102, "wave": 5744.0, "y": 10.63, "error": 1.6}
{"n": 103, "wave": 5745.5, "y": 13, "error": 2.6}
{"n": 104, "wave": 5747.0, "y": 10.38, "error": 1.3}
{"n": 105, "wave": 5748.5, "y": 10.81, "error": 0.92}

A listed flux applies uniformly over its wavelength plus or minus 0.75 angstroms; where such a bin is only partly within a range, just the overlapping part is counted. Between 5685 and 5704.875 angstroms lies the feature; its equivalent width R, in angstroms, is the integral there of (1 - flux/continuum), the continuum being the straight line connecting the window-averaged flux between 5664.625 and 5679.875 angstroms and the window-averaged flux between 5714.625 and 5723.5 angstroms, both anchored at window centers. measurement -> 1.4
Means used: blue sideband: 11.3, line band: 10.4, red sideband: 11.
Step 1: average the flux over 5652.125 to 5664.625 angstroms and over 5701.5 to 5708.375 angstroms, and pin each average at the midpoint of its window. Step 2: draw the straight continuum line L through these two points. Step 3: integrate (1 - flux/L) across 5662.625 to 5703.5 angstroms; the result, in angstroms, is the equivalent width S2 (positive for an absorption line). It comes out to 1.6 angstroms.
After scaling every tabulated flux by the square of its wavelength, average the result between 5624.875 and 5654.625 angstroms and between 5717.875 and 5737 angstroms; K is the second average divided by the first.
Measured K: 1.0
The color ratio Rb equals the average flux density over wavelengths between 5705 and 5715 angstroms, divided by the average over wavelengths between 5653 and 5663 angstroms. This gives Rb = 1.13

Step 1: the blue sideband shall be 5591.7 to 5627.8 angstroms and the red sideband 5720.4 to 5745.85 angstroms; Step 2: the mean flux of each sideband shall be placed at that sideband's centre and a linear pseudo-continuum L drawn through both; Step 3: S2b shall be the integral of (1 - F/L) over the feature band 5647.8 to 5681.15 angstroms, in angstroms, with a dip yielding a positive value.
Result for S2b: -2.3 angstroms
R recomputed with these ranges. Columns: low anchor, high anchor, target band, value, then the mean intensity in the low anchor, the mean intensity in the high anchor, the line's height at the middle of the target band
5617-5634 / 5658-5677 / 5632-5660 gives 1.07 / 10.5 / 11.6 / 11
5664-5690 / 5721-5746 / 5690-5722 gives -1.37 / 11.2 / 10.4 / 10.8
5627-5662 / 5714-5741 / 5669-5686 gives -1.87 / 10.7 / 10.4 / 10.6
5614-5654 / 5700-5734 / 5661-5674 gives -0.69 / 10.5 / 11.1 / 10.8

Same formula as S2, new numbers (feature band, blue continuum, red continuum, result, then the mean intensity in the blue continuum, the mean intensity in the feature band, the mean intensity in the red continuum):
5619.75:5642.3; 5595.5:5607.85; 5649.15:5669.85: 0.57 angstroms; 10.6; 10.5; 10.9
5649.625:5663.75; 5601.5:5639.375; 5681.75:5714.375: -0.20 angstroms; 10.5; 10.9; 11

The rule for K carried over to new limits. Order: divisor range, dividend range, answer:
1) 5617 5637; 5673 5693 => 1.08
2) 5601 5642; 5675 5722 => 1.08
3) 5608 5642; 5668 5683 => 1.14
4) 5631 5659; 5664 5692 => 1.06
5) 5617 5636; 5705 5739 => 1.09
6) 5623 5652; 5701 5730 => 1.11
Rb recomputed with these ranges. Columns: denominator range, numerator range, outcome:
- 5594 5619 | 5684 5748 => 1.02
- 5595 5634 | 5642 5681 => 1.05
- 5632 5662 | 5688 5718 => 1.05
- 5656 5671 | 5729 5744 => 0.92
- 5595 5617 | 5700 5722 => 1.11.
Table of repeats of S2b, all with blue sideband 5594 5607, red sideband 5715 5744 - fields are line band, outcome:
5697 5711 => -1.1 angstroms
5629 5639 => 0.1 angstroms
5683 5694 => 0.2 angstroms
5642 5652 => 0.1 angstroms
